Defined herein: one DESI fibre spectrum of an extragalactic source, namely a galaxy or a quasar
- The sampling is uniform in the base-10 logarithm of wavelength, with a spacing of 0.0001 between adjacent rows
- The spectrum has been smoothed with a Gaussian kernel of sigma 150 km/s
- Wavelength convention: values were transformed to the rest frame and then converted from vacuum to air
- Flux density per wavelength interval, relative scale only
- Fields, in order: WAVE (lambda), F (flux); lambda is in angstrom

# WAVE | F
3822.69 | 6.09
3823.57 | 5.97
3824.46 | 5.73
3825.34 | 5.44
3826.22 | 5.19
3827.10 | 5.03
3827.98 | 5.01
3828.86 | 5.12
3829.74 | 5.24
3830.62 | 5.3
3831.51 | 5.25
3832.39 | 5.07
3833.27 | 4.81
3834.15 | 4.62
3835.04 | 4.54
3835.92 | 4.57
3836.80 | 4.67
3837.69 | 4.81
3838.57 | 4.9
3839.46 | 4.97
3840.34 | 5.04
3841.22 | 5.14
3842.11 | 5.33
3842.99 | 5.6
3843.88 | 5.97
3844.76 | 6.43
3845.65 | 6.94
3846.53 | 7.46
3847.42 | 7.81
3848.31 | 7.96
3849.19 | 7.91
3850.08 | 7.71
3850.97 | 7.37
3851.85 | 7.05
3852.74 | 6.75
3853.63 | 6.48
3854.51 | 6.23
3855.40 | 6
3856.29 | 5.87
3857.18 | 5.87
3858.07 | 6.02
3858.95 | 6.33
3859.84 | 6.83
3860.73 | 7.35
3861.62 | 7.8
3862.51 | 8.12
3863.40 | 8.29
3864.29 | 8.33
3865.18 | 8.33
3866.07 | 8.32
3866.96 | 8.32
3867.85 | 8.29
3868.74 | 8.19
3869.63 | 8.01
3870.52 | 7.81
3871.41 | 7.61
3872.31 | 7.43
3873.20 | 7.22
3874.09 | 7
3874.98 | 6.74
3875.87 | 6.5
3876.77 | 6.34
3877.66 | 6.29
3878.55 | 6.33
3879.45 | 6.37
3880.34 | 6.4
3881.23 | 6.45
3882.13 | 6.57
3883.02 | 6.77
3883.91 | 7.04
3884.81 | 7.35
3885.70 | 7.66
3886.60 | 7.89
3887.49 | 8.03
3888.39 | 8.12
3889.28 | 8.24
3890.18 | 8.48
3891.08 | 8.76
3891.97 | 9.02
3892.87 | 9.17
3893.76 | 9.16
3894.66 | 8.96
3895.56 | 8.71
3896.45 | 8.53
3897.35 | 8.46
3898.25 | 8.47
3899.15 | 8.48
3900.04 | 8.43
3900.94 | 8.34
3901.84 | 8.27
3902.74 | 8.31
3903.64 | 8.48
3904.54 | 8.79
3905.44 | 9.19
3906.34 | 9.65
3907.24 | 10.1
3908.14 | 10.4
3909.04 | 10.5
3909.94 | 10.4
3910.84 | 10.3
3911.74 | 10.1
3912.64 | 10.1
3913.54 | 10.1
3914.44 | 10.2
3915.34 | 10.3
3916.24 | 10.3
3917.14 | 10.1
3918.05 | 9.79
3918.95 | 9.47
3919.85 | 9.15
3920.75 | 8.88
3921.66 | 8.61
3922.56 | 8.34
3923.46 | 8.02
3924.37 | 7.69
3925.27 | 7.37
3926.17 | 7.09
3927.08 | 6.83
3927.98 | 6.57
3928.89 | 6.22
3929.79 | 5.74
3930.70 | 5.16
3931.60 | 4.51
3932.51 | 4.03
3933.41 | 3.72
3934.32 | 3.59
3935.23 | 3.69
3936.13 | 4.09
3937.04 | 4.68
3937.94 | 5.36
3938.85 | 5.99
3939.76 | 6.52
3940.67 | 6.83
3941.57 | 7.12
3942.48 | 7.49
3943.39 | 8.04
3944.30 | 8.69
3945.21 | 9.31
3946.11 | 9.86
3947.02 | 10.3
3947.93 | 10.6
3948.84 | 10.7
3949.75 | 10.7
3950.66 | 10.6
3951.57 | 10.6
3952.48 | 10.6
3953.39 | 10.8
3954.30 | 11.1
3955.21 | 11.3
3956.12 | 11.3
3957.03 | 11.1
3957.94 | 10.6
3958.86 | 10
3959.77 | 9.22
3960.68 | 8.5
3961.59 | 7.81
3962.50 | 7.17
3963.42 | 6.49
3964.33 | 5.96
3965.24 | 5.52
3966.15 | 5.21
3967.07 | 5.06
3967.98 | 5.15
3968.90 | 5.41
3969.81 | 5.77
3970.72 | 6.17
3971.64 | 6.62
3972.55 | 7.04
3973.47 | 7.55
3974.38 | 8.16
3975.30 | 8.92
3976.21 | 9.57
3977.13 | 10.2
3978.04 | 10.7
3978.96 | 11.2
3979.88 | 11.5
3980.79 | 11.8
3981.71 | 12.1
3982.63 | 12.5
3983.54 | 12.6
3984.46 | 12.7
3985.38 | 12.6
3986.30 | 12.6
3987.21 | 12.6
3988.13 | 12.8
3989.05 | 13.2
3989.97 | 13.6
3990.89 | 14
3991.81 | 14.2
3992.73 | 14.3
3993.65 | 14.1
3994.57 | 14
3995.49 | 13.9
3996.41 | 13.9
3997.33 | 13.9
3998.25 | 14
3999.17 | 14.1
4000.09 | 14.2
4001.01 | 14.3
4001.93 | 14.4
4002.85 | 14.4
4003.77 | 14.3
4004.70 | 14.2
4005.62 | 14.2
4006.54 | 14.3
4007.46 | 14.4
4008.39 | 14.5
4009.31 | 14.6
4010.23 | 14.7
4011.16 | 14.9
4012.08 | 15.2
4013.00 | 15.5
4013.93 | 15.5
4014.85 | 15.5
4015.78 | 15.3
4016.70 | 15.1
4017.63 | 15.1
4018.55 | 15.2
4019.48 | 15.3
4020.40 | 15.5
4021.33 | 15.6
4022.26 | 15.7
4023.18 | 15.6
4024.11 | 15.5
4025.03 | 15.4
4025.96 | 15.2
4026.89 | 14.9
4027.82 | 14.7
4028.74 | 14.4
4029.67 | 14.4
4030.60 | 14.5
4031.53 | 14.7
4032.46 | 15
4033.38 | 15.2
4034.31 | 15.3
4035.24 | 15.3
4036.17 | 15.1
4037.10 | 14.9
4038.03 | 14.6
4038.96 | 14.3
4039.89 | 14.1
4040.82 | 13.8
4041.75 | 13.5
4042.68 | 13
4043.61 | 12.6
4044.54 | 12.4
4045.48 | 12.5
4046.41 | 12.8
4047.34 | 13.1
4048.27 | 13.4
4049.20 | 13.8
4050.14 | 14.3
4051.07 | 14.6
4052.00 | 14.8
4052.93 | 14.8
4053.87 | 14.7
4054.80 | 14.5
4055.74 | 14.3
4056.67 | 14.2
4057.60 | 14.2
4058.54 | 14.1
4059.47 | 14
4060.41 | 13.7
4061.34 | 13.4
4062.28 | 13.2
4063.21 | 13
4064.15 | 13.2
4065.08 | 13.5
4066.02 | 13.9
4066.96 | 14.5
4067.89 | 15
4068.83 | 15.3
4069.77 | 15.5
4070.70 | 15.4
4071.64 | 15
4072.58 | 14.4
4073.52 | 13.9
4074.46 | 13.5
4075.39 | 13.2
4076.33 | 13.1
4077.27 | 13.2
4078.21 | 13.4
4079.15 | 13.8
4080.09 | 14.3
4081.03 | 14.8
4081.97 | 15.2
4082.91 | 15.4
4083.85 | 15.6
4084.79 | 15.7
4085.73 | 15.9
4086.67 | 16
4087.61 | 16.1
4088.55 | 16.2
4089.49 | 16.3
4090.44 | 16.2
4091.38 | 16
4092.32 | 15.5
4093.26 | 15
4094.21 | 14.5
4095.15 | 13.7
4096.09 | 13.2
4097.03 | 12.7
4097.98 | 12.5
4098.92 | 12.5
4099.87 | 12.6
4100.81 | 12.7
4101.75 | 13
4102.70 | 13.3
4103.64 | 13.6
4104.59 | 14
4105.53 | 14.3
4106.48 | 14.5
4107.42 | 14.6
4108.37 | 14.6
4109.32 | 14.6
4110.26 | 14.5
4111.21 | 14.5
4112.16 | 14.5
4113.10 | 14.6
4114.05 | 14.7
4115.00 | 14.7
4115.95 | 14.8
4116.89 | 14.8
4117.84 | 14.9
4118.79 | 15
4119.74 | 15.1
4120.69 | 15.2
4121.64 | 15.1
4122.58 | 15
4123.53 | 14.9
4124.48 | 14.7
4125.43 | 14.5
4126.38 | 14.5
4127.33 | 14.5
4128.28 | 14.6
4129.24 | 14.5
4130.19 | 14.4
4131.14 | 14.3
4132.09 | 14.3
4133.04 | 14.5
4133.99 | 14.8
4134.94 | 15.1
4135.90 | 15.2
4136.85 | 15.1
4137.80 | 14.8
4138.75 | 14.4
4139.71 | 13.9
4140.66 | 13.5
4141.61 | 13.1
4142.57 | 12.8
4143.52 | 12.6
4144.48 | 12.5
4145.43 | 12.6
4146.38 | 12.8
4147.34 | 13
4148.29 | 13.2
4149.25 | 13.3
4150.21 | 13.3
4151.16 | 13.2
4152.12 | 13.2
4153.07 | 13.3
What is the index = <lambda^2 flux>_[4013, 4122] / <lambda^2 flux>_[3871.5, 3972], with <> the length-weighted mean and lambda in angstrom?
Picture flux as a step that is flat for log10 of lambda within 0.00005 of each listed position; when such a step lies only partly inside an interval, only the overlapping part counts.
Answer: 1.94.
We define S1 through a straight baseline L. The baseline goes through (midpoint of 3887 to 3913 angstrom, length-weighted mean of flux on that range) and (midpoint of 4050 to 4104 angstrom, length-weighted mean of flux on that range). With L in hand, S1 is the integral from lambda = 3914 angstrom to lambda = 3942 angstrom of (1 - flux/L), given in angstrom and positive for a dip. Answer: 8.1 angstrom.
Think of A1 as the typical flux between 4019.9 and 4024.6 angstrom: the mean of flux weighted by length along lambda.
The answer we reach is 15.6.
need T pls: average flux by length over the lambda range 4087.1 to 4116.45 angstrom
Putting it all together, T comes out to 14.3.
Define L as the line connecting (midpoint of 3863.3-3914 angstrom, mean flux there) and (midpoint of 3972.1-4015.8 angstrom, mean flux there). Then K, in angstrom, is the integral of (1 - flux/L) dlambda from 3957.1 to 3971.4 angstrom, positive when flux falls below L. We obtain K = 5.67 angstrom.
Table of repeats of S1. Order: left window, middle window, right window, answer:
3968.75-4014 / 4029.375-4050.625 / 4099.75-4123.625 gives -1.2 angstrom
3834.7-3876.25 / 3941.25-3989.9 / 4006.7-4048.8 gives 9.5 angstrom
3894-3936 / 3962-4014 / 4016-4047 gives 3.2 angstrom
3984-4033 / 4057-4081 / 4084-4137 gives 0.9 angstrom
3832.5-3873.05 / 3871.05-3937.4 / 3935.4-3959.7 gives 0.2 angstrom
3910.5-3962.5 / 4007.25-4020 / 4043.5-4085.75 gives -3.5 angstrom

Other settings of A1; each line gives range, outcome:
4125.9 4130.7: 14.5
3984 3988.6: 12.7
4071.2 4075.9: 14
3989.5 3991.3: 13.8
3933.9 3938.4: 4.29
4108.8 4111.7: 14.5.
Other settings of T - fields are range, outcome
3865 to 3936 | 7.94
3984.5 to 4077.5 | 14.3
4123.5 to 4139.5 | 14.6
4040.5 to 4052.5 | 13.4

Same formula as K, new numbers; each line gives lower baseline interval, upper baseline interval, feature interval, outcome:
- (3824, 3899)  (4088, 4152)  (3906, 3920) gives -3.0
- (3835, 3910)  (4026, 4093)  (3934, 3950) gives 4.2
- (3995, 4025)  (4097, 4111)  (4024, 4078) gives 0.4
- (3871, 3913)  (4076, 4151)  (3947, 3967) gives 1.4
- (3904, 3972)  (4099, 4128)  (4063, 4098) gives -3.7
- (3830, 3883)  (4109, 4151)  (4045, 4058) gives -2.1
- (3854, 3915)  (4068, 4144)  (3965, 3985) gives 3.7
